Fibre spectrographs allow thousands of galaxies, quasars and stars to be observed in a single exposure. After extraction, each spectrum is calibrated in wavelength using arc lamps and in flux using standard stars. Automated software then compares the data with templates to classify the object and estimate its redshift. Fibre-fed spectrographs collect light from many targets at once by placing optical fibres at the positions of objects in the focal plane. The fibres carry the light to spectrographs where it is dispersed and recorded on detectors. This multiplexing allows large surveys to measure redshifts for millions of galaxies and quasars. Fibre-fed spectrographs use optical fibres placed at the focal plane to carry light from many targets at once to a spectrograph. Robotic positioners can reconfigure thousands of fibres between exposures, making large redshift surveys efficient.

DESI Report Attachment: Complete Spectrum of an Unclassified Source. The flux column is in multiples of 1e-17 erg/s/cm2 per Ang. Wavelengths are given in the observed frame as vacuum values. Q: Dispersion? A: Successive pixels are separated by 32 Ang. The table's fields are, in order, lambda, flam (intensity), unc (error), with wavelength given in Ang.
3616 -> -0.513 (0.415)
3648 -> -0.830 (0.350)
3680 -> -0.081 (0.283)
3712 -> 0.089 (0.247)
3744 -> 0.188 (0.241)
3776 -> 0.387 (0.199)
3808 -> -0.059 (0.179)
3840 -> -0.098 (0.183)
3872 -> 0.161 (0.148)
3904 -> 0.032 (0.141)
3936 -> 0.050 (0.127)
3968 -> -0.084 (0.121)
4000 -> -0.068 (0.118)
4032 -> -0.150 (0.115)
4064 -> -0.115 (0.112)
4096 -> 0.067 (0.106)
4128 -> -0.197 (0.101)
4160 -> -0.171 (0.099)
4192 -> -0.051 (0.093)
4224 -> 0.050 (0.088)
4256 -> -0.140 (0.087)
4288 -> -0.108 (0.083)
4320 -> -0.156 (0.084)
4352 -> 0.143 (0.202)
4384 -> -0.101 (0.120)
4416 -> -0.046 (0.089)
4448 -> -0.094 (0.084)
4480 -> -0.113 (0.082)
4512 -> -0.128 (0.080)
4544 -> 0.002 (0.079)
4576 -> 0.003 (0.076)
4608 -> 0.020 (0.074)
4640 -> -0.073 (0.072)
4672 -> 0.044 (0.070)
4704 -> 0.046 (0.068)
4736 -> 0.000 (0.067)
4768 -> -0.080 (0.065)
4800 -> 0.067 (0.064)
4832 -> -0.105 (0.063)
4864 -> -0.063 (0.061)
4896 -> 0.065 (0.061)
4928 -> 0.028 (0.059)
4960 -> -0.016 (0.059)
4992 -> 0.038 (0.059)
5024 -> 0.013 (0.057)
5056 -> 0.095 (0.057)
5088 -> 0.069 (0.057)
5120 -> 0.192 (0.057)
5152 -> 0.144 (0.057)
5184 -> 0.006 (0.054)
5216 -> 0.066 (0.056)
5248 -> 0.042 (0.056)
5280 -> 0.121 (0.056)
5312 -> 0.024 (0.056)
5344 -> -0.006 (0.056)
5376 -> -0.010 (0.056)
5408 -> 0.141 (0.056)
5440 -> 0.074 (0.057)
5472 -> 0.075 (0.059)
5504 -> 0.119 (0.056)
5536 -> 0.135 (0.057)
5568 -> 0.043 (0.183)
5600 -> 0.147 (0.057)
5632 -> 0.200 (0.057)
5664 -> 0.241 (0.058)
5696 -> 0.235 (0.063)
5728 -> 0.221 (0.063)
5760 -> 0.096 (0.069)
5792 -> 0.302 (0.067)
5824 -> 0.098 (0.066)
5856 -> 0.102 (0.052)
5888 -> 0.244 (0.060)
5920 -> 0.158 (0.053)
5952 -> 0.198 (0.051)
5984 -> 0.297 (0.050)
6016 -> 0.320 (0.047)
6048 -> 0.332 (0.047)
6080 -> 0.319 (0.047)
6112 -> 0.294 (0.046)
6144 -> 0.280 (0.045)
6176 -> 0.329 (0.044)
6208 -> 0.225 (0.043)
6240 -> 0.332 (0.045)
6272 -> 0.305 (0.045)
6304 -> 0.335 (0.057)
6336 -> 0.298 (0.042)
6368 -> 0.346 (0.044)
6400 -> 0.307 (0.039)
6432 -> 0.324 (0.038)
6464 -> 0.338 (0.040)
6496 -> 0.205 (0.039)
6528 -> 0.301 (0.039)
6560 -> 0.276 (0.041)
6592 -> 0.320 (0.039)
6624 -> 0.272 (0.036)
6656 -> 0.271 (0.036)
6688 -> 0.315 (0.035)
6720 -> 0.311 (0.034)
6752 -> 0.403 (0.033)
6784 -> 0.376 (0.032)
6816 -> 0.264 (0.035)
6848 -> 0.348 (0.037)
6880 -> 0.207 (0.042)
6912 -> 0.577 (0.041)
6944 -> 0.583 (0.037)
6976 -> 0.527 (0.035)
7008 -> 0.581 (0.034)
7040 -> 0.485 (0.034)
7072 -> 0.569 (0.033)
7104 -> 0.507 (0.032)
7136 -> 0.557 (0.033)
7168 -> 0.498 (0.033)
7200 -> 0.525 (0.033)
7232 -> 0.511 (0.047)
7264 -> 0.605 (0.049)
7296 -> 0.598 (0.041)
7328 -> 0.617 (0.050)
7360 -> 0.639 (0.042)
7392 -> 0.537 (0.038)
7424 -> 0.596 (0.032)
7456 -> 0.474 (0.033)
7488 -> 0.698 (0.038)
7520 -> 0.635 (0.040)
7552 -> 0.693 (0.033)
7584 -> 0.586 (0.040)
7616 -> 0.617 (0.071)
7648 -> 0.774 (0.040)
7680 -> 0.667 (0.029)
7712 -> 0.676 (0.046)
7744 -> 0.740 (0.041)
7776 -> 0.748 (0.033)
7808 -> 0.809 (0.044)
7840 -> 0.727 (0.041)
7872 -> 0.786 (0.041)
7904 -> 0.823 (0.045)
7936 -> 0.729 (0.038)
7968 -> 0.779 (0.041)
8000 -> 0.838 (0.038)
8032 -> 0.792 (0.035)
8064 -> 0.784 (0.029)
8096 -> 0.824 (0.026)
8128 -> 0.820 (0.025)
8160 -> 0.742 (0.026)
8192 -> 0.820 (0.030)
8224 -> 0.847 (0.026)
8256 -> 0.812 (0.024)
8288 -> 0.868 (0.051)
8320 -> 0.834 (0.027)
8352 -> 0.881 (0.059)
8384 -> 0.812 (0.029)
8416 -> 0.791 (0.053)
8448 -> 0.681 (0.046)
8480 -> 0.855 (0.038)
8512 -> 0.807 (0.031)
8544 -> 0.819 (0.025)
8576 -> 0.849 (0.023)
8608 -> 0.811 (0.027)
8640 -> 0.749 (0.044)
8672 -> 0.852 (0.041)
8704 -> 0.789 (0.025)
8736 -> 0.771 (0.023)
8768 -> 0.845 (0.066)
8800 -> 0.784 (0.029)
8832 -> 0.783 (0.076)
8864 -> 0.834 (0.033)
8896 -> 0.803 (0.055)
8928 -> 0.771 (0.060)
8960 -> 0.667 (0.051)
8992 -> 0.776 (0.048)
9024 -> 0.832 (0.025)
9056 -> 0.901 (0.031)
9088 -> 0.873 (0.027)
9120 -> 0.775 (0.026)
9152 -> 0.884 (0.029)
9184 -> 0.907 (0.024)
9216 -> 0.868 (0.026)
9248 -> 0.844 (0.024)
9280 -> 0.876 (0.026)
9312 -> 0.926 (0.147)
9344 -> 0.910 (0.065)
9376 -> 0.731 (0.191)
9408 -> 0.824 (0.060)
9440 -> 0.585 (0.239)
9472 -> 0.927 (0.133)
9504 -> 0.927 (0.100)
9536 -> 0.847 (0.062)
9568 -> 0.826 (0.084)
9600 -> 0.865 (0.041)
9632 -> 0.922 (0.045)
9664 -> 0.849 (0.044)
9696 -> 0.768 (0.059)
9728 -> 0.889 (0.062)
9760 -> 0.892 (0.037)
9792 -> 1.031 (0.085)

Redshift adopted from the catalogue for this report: 0.731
